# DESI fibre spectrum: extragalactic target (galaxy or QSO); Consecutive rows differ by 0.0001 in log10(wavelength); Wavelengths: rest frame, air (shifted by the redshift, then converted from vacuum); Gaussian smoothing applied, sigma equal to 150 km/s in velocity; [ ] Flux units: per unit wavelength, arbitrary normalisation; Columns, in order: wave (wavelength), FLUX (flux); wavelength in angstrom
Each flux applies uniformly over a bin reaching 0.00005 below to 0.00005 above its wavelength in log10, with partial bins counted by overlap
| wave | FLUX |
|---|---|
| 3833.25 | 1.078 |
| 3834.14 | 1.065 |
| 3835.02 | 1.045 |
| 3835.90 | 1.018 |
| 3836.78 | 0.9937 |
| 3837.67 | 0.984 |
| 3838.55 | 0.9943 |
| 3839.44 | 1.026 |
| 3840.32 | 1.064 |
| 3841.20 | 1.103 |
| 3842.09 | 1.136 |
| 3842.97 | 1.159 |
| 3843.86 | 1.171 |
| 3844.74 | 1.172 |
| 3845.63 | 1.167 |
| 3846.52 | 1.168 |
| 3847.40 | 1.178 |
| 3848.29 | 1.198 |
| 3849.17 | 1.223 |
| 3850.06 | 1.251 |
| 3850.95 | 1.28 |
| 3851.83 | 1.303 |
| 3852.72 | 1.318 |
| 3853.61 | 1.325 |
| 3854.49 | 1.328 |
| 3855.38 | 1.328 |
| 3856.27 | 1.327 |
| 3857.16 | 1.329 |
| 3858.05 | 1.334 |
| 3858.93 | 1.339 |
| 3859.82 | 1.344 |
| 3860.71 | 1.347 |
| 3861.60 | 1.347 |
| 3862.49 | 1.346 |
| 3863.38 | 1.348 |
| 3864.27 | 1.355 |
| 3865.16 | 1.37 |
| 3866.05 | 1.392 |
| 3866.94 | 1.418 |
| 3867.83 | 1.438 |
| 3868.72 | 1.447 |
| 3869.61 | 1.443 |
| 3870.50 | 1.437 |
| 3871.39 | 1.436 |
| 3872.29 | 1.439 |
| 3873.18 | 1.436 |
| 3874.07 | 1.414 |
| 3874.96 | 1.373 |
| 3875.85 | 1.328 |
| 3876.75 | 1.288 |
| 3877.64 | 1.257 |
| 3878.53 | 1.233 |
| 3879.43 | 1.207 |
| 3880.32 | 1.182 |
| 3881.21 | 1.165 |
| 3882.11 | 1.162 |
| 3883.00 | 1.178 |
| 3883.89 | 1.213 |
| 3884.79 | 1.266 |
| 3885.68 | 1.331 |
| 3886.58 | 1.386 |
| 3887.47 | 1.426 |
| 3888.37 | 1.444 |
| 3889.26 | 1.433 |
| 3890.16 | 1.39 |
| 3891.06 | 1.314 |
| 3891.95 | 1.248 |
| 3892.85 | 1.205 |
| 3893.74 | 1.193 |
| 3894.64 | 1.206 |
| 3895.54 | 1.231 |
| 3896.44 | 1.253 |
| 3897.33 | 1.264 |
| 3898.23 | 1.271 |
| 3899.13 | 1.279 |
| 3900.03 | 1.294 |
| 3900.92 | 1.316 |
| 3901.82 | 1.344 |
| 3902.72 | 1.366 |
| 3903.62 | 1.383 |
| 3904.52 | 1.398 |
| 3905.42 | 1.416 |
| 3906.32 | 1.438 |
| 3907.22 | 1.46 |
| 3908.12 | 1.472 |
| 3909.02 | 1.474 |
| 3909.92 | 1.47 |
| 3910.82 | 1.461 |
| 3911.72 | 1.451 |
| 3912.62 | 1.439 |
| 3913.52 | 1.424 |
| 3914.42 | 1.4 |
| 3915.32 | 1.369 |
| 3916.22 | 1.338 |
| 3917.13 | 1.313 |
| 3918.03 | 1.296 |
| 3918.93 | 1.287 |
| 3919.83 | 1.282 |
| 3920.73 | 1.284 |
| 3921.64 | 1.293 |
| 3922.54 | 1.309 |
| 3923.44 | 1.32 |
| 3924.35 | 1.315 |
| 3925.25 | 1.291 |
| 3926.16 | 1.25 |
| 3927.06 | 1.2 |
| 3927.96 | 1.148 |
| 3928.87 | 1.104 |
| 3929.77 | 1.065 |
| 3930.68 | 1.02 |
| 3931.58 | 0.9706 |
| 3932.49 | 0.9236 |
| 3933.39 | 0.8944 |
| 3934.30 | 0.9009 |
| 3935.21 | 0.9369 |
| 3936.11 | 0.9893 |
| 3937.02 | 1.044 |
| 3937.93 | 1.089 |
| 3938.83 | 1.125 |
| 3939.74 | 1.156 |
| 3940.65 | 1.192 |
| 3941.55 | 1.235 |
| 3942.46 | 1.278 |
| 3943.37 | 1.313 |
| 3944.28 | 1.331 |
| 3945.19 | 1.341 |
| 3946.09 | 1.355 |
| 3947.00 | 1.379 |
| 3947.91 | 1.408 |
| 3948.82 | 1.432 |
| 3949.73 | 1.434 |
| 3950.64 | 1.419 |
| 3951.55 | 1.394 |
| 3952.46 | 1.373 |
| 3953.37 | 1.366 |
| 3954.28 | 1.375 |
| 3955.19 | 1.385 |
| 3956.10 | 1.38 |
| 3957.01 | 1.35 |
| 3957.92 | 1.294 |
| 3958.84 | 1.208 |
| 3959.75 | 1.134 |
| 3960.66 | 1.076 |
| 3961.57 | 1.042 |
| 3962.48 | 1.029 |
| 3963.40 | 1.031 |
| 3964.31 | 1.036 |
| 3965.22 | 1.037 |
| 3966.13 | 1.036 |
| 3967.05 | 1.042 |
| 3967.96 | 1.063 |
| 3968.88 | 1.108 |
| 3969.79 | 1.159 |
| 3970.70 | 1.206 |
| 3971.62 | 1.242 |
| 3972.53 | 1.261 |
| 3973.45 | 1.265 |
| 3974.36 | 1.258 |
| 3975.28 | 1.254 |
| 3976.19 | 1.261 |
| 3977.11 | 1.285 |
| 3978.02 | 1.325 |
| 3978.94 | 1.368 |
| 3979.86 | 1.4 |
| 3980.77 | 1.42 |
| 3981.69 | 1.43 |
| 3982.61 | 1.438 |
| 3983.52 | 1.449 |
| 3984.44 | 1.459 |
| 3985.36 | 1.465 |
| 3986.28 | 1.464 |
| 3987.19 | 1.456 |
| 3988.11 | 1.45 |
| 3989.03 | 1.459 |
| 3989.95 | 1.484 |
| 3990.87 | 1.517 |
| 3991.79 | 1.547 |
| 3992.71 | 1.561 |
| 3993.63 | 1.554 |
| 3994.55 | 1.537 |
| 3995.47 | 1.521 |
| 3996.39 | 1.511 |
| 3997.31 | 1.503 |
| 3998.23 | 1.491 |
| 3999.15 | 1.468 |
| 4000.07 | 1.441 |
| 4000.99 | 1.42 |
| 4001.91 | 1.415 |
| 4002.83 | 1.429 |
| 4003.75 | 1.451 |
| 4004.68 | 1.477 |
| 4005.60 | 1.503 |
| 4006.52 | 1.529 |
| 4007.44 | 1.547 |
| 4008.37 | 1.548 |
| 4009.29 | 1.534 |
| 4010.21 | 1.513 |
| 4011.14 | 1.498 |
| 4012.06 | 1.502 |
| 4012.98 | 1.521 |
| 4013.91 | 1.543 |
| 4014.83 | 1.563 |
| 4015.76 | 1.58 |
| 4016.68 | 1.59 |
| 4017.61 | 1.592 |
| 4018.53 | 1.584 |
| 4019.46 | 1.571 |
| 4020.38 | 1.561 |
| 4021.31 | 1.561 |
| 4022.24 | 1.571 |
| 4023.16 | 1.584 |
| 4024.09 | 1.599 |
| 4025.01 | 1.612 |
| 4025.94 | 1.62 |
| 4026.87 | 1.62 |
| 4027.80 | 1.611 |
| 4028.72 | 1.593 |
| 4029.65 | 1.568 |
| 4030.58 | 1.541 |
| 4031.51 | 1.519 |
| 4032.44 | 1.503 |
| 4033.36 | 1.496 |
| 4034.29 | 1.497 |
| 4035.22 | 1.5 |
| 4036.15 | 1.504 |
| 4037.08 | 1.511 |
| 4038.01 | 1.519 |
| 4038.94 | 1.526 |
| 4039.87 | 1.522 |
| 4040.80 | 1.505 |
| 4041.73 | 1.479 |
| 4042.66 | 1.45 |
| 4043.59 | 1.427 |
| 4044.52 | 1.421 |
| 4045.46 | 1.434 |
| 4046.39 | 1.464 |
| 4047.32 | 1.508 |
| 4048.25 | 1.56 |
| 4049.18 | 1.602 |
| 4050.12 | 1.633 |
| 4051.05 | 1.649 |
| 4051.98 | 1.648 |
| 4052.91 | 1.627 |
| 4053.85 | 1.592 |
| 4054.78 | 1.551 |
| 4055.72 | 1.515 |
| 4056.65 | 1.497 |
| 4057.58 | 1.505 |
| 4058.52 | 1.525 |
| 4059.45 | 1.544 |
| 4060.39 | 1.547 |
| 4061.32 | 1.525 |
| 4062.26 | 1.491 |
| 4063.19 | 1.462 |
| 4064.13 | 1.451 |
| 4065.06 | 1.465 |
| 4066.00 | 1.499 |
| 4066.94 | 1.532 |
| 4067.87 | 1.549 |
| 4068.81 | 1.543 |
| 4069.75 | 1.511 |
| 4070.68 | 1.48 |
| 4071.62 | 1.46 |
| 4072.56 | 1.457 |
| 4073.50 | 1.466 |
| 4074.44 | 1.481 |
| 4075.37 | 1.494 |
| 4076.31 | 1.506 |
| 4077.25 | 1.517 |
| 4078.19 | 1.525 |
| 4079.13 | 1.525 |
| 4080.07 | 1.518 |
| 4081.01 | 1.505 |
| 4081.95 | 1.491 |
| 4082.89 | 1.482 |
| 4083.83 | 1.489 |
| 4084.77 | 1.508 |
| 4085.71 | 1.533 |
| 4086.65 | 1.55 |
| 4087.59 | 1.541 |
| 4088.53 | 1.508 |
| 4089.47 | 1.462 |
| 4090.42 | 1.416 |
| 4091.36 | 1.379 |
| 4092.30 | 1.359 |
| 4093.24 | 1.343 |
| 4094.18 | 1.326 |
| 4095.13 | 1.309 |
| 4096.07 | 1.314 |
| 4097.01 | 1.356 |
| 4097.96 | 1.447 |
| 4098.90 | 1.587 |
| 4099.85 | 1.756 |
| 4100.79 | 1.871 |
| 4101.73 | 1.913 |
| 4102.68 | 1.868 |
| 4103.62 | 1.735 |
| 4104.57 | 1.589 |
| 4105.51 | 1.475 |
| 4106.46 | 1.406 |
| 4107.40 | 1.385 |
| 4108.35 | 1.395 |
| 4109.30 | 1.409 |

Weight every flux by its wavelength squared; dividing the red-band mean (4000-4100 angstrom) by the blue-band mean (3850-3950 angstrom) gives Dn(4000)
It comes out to 1.26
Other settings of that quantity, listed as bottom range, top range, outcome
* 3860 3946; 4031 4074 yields 1.27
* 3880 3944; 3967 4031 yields 1.21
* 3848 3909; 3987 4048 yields 1.23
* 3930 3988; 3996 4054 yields 1.28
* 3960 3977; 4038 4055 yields 1.40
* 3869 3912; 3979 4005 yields 1.16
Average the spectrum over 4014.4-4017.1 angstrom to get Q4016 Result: 1.58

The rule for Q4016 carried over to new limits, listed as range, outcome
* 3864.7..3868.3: 1.41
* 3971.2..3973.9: 1.26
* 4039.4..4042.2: 1.5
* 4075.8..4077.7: 1.51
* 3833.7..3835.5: 1.06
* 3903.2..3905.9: 1.4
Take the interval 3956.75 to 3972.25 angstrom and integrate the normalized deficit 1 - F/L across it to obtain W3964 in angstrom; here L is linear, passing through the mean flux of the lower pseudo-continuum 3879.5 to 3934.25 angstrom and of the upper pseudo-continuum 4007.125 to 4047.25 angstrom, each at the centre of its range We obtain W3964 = 3.12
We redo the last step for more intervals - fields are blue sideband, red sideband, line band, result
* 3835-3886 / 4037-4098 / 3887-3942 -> 2.4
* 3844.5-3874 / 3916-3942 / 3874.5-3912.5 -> -2.4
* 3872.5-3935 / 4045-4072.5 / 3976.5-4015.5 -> -1.2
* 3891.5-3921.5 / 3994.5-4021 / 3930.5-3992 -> 7.9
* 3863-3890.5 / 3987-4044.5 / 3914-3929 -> 1.2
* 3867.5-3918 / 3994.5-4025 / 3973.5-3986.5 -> 0.9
